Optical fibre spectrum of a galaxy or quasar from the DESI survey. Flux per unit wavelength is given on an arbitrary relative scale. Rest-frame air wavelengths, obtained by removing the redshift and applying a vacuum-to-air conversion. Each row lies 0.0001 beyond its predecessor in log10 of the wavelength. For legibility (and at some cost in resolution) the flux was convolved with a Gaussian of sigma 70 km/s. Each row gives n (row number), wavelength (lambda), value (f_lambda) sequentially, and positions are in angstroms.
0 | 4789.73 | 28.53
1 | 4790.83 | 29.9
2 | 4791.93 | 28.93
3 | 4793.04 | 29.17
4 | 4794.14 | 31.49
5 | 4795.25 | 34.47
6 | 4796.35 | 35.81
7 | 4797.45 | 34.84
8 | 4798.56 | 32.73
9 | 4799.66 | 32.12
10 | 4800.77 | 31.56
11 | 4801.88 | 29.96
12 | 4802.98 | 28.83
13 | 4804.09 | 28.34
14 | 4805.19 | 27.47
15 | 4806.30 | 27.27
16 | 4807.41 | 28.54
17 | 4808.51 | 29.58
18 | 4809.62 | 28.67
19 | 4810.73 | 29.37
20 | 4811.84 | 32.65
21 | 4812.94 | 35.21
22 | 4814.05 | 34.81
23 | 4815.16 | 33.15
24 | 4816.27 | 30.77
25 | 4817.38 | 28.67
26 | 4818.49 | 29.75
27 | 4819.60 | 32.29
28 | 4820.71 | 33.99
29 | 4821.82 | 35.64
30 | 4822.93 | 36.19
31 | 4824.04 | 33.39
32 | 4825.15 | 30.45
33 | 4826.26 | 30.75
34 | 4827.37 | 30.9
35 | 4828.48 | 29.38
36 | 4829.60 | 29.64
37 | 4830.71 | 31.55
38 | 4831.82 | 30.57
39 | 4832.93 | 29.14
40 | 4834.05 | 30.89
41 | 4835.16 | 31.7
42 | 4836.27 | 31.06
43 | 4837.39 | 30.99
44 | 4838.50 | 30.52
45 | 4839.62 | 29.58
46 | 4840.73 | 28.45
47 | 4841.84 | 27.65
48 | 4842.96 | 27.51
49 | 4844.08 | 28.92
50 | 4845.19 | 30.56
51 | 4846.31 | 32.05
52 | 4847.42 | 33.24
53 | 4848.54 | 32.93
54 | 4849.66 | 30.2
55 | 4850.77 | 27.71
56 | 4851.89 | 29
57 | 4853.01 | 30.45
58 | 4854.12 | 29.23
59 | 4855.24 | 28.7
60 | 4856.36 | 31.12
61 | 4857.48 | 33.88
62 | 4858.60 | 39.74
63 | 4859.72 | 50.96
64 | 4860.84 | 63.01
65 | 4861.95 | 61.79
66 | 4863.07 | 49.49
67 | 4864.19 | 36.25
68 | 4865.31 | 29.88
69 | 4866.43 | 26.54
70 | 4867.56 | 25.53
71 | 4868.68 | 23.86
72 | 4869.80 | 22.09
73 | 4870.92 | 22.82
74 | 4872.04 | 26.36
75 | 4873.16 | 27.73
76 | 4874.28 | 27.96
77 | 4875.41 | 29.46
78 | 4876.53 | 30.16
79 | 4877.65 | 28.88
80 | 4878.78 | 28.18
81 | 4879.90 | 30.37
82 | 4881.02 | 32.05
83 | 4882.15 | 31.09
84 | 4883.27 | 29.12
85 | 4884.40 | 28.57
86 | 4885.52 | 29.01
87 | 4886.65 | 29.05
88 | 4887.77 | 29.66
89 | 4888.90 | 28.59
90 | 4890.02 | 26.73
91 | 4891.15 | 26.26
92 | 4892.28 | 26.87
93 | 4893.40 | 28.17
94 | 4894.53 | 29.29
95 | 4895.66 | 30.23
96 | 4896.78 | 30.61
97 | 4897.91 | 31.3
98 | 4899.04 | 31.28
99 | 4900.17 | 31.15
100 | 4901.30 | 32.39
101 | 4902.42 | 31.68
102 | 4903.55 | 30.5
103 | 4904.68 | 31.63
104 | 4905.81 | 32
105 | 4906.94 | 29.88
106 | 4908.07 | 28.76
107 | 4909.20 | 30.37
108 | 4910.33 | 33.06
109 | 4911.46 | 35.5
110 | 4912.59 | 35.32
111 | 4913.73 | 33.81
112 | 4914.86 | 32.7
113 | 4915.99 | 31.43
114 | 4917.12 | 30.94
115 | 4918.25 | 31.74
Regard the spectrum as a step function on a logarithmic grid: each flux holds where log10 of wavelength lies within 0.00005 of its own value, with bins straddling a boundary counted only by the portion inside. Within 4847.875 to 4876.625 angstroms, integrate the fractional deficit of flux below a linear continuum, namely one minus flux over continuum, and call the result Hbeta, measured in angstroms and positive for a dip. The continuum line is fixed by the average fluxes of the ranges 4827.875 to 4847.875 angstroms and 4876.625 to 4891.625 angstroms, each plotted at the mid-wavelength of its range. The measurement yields -3.7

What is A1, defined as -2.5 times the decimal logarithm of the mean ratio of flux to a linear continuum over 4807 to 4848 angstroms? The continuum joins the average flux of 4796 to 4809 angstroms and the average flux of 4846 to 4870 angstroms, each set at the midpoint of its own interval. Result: 0.05 mag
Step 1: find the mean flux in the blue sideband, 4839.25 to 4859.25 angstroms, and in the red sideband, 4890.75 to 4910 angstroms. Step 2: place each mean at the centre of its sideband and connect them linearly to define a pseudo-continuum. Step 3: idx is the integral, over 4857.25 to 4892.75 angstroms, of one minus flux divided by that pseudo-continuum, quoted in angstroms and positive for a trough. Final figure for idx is -2.0 angstroms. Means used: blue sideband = 30.7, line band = 32.2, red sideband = 30.2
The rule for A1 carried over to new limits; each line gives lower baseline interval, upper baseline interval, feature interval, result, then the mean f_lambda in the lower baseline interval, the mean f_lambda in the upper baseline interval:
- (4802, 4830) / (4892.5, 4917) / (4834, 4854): 0.035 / 31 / 31.4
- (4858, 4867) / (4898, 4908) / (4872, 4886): 0.315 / 44.6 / 31.2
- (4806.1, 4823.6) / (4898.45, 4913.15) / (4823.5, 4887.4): 0.006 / 31.8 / 31.8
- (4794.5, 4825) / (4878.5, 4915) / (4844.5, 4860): -0.048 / 31.7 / 30.5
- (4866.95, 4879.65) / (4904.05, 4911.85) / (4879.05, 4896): -0.012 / 26.7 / 31.5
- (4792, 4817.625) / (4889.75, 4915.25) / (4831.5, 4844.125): 0.045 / 31.1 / 30.9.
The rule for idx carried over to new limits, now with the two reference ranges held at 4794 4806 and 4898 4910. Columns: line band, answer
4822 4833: 0.0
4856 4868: -3.8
